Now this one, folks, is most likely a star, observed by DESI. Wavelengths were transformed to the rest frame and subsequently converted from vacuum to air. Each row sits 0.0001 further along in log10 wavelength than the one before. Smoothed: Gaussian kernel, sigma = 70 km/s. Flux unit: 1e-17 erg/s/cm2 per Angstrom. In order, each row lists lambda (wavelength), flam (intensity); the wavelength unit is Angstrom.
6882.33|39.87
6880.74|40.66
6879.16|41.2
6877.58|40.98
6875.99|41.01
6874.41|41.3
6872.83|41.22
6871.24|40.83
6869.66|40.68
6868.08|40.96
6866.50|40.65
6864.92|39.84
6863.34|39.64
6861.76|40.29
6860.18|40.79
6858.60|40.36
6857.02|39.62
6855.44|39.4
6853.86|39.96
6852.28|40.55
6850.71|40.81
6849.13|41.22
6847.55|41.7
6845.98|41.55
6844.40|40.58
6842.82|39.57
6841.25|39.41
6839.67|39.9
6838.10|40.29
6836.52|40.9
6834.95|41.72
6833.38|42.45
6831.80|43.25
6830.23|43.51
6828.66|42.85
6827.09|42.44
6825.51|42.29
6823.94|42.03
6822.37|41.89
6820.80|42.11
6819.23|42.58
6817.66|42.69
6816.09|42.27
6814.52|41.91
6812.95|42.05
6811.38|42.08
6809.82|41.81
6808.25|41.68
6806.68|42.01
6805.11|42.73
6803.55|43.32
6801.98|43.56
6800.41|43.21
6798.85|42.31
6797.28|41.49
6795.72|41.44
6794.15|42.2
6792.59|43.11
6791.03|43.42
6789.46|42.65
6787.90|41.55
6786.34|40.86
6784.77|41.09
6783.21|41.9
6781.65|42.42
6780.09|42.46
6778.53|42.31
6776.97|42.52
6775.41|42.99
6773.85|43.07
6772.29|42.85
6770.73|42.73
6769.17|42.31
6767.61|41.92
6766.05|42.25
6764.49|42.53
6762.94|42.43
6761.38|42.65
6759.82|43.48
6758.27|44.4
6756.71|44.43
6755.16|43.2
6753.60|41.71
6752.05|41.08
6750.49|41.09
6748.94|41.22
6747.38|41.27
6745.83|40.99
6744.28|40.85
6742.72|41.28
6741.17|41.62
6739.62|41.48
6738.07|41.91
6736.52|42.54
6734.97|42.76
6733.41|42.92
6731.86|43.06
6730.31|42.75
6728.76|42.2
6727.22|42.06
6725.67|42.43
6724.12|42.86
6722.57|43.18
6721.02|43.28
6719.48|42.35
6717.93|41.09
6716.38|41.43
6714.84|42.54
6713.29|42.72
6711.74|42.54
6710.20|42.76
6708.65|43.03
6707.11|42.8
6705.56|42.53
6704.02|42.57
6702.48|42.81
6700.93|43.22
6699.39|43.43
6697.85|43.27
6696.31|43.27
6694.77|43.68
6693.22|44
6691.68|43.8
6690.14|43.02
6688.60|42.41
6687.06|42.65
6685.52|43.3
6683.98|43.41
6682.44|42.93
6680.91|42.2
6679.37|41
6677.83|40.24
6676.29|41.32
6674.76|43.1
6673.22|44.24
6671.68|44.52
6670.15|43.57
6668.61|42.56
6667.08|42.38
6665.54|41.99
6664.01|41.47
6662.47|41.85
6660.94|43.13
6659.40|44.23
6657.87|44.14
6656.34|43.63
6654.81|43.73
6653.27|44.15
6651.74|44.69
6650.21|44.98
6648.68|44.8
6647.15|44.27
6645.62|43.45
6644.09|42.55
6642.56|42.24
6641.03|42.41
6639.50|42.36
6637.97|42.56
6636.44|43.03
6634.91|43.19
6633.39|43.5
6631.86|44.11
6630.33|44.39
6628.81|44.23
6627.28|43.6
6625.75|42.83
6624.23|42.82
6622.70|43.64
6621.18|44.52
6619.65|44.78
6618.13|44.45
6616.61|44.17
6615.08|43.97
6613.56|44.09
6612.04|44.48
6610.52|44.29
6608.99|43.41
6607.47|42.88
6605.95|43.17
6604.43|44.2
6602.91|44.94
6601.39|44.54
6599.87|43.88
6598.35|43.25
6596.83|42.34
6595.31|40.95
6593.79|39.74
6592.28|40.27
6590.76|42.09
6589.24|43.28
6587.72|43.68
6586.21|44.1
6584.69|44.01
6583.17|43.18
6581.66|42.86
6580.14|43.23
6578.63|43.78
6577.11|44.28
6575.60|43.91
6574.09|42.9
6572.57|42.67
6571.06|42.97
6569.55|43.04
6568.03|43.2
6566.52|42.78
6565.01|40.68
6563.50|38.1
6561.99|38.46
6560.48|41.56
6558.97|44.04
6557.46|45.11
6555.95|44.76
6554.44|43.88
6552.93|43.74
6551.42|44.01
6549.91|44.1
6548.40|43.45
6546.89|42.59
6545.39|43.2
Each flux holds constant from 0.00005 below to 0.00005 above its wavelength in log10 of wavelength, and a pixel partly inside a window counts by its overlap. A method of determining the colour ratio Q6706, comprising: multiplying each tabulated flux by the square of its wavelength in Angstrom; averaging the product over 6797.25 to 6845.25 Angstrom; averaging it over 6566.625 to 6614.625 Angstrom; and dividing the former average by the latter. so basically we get 1.04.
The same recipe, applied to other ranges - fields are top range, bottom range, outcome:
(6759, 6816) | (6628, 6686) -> 1.02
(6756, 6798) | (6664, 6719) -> 1.02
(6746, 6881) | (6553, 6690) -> 1.02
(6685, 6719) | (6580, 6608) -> 1.03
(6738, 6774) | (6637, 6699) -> 1.01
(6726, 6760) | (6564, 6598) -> 1.04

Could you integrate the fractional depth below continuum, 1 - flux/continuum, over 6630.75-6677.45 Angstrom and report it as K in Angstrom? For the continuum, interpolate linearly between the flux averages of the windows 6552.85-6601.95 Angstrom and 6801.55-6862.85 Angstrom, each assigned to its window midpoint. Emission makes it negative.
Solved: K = -1.0 Angstrom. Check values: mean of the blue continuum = 42.7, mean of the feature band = 43.3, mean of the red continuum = 41.5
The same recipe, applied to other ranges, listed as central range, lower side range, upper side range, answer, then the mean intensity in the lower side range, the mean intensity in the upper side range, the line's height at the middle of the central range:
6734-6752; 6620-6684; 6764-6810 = 0.46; 43.2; 42.4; 42.6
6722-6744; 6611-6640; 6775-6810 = 0.26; 43.7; 42.3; 42.8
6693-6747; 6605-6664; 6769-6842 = 0.51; 43.6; 42.2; 42.9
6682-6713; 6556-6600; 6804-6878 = -0.79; 42.6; 41.3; 42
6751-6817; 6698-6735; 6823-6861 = -0.95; 42.6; 41.1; 41.8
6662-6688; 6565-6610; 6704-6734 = 0.12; 43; 42.6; 42.7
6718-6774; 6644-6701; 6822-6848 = 0.13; 43.2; 41.5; 42.4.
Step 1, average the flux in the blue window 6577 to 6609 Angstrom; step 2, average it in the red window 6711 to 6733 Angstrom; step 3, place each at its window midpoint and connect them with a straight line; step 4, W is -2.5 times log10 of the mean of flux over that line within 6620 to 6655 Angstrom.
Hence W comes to -0.02 mag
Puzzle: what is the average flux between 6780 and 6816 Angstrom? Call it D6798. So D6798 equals 42.2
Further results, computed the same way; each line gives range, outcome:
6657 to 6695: 42.8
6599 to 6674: 43.6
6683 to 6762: 42.6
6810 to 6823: 42.2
